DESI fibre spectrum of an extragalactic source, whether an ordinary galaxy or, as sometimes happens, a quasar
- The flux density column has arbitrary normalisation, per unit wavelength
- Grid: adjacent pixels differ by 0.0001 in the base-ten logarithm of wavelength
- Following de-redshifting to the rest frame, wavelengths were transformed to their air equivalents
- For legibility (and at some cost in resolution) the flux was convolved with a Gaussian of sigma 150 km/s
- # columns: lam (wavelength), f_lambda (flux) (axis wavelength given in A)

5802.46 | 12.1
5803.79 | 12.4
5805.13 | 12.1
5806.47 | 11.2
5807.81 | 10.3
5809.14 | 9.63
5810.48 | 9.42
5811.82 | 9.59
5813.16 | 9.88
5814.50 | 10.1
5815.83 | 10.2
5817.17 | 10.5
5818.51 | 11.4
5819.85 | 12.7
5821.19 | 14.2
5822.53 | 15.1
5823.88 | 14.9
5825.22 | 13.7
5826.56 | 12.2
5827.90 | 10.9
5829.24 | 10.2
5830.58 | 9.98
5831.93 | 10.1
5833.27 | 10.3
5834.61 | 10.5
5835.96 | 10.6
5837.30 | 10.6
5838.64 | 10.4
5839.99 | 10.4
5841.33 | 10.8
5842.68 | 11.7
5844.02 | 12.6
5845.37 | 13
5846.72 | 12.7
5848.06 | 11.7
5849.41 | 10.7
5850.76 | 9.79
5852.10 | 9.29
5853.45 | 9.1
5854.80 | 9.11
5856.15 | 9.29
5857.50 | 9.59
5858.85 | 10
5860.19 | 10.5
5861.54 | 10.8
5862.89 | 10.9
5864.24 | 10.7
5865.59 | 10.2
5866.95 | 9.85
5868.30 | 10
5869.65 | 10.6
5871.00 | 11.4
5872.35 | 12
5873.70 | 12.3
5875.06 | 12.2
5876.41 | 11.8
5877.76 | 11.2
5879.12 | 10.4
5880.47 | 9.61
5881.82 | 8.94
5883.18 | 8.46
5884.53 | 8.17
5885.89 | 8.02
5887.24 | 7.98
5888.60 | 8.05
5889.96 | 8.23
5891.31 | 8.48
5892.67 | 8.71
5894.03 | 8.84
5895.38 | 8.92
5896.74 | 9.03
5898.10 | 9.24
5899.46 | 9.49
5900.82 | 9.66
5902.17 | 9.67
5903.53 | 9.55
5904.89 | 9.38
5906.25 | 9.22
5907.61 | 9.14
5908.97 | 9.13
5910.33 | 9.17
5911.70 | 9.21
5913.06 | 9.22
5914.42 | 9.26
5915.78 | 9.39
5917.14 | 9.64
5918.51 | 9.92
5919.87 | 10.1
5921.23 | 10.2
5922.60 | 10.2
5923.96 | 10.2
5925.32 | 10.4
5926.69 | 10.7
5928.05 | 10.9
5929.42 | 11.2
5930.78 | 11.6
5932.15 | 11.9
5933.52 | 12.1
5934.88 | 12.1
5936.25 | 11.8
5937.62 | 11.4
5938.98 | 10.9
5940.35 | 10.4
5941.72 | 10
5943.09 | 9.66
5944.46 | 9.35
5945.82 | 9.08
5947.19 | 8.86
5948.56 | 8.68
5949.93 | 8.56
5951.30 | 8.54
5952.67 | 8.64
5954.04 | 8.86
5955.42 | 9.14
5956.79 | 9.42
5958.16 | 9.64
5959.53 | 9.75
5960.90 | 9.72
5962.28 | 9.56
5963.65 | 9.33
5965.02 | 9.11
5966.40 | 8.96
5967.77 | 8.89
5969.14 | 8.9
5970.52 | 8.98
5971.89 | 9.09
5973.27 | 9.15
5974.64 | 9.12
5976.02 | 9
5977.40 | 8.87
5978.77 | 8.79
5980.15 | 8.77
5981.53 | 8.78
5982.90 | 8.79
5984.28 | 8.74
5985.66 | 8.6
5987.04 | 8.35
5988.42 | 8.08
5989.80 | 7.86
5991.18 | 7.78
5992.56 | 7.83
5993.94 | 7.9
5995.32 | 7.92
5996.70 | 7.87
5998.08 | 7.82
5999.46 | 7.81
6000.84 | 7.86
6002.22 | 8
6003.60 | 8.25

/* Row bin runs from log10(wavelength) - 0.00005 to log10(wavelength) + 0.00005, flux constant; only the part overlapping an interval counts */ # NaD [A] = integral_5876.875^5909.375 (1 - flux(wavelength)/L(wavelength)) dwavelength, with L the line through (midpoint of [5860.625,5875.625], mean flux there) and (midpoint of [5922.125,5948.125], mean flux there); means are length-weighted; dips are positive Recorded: 5.3 A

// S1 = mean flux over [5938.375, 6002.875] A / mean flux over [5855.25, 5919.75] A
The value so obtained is 0.91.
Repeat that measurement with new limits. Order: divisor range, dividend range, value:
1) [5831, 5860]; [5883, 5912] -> 0.84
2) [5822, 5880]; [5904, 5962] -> 0.90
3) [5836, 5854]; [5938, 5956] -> 0.85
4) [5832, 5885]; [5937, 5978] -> 0.88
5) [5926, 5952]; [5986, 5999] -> 0.76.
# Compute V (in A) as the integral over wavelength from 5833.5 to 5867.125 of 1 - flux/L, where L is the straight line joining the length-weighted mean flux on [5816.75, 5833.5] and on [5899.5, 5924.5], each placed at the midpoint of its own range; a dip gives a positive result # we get 2.23 A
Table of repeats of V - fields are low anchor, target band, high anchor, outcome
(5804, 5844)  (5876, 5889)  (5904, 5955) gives 1.59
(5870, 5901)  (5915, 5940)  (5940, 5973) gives -3.83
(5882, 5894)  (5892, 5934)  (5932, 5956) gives -3.60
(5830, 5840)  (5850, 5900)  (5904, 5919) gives 0.30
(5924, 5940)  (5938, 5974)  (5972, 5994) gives 2.51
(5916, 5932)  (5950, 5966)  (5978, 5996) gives 0.16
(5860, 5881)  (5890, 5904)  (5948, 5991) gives 1.71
